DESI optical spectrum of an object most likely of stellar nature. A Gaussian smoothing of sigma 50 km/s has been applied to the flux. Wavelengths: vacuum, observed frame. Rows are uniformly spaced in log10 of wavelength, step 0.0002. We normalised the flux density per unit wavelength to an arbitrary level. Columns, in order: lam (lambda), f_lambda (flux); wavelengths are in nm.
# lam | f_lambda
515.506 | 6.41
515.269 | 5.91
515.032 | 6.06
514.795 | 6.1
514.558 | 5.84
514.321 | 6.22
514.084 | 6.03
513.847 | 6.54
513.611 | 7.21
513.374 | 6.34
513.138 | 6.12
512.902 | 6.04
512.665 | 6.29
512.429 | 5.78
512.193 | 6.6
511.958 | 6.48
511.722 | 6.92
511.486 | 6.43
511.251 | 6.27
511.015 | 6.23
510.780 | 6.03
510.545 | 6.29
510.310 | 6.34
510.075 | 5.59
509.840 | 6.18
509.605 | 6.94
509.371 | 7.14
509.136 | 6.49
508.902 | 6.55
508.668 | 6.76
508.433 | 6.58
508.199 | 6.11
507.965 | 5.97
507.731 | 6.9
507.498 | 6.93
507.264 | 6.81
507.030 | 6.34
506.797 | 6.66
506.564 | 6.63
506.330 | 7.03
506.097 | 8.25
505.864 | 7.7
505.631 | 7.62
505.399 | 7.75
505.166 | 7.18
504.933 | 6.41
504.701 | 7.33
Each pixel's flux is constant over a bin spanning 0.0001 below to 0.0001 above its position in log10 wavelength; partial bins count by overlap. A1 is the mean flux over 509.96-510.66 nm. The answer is 6.07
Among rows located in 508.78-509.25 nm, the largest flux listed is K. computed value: 6.55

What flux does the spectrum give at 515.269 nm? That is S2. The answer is 5.91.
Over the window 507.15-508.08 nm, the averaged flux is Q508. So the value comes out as 6.66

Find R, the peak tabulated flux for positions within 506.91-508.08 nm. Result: 6.93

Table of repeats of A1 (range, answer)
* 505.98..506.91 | 7.14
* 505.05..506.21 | 7.7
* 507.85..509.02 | 6.39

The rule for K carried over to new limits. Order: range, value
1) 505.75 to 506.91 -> 8.25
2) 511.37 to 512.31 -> 6.92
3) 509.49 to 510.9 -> 6.94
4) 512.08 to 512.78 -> 6.6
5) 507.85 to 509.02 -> 6.76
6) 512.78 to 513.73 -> 7.21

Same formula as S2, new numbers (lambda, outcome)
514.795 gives 6.1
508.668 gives 6.76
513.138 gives 6.12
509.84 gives 6.18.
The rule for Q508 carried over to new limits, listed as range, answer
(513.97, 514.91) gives 6.05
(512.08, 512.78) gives 6.22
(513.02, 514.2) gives 6.45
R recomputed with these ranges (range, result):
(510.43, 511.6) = 6.43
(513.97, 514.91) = 6.22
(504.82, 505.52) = 7.75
